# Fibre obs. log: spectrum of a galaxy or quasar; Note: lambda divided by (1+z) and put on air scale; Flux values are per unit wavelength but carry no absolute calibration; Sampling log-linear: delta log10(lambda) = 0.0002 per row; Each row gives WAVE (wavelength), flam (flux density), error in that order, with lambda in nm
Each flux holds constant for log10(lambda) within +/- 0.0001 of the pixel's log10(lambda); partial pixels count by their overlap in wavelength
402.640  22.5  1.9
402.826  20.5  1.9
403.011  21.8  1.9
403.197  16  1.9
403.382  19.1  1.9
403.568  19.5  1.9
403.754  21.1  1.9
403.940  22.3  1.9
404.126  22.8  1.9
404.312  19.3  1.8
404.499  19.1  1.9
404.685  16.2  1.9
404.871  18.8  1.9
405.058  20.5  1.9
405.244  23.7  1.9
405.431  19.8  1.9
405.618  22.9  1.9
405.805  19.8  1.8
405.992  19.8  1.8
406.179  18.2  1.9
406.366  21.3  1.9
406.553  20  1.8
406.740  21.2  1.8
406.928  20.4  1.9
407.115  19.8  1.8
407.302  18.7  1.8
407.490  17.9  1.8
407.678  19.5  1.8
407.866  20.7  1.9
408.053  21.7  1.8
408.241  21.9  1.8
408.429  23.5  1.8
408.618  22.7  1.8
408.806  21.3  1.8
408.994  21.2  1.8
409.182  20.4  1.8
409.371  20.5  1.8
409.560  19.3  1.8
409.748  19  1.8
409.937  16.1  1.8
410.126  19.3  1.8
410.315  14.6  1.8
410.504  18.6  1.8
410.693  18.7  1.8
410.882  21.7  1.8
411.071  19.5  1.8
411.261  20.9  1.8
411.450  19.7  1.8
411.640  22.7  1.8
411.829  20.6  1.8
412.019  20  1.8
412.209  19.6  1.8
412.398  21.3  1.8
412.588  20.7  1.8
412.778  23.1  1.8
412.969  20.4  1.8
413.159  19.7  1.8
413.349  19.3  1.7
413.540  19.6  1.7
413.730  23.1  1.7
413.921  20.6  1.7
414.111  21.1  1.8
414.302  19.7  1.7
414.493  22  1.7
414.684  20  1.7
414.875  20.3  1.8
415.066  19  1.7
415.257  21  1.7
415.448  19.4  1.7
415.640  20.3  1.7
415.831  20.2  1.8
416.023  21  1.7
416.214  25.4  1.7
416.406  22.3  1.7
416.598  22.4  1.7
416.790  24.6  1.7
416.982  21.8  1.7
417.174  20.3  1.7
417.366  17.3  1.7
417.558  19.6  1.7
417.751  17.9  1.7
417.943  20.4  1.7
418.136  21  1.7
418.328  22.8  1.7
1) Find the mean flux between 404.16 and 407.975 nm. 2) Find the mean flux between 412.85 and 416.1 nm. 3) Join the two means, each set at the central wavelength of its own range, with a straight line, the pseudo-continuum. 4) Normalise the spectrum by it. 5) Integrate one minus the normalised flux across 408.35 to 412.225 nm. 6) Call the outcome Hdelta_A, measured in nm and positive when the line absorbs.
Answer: 0.03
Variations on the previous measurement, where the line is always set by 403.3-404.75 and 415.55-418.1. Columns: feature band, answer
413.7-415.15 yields 0.01 nm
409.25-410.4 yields 0.13 nm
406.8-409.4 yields -0.05 nm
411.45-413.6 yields 0.01 nm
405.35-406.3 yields 0.00 nm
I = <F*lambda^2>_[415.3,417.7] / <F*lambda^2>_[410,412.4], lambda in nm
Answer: 1.10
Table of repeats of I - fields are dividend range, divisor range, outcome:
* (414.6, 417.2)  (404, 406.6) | 1.11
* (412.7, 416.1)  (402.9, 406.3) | 1.07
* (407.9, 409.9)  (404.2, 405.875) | 1.07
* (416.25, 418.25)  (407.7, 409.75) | 1.03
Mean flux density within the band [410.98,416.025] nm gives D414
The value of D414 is 20.5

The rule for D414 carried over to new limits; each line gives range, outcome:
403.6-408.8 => 20.5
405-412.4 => 20.2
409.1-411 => 18.8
